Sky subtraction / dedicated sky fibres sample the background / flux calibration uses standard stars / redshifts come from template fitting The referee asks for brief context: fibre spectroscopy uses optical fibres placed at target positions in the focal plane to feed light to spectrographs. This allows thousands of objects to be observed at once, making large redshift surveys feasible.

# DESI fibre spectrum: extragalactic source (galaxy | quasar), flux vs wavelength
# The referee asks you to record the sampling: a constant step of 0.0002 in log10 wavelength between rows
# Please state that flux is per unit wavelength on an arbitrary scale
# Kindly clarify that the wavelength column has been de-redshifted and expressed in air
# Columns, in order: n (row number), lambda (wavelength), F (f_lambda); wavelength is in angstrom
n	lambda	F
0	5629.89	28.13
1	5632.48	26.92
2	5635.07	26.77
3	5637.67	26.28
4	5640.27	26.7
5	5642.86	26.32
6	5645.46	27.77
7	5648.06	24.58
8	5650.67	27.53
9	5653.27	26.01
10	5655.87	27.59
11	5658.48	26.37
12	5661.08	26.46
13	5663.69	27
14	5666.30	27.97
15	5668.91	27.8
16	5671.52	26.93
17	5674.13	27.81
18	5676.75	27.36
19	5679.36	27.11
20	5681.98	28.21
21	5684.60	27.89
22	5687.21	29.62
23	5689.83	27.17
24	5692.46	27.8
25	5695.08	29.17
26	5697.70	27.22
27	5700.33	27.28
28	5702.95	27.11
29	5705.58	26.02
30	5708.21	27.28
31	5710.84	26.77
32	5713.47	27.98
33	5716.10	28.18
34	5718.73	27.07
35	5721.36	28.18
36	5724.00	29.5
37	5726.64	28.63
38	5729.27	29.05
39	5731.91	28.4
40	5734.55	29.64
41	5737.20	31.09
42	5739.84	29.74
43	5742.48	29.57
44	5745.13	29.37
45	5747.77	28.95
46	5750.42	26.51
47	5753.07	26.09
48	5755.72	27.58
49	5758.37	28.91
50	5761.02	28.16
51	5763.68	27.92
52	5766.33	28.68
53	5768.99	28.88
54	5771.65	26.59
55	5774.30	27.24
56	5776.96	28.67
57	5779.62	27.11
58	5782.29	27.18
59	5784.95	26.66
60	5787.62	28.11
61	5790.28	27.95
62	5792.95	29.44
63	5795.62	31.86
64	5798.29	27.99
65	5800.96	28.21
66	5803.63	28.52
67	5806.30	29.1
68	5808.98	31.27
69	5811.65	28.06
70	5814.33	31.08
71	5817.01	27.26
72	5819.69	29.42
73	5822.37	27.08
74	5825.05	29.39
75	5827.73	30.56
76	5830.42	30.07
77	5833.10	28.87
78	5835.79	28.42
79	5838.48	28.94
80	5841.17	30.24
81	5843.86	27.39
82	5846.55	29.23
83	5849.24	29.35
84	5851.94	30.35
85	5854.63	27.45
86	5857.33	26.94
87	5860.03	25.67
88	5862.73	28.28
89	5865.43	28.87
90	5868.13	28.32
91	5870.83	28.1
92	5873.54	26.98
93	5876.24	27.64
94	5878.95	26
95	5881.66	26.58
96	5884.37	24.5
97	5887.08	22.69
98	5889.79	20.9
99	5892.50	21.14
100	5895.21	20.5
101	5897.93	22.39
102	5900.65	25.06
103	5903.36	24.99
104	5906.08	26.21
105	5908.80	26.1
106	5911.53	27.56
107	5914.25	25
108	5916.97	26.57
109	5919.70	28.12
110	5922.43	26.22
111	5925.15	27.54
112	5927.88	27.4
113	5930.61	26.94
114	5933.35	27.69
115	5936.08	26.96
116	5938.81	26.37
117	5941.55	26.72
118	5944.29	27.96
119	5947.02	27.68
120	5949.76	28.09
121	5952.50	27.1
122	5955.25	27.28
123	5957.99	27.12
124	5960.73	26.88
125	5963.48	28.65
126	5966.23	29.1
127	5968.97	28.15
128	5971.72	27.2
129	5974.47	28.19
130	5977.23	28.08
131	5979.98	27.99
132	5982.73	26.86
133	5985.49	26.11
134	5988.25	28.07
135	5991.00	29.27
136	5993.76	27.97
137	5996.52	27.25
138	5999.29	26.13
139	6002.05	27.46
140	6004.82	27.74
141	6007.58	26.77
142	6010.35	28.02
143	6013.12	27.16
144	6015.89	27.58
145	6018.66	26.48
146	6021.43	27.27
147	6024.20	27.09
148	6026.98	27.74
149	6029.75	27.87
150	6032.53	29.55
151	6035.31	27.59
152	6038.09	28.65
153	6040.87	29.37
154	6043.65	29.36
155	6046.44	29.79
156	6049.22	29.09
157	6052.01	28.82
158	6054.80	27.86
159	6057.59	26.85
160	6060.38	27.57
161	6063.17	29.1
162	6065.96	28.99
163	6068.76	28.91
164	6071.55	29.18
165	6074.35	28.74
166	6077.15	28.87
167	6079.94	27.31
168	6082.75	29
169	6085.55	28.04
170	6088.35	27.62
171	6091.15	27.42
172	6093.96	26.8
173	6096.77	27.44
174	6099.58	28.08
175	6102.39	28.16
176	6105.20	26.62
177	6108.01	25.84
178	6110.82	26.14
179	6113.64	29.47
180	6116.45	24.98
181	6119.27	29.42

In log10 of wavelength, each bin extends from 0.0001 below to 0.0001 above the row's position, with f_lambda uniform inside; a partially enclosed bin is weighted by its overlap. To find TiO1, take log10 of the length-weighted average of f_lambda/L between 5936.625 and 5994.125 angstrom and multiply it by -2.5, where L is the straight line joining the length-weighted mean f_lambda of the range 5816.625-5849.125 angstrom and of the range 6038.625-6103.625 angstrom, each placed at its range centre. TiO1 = 0.04 mag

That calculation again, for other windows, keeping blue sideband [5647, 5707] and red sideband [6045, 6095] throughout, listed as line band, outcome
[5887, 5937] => 0.11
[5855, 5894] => 0.08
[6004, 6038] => 0.02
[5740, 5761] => -0.03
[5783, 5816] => -0.05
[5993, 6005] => 0.04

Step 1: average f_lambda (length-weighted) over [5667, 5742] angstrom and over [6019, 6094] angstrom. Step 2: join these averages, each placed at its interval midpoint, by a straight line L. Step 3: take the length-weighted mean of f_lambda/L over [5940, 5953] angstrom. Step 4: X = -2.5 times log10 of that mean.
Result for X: 0.03 mag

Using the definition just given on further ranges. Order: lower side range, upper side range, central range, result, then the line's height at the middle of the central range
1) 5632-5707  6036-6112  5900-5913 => 0.07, 27.7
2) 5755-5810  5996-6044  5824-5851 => -0.04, 28.2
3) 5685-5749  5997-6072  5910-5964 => 0.04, 28.1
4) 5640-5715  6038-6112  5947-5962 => 0.02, 27.9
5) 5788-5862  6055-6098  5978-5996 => 0.03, 28.4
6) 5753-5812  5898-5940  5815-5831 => -0.05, 27.8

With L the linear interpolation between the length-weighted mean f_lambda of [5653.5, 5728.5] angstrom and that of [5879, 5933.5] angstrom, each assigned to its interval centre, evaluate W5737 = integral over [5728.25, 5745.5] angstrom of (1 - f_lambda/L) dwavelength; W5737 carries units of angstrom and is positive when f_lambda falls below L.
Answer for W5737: -1.6 angstrom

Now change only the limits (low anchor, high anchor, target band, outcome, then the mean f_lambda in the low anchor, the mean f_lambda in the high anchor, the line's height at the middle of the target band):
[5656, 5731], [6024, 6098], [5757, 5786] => 0.0 angstrom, 27.7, 28.3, 27.8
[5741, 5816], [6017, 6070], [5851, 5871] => 0.3 angstrom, 28.4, 28.3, 28.4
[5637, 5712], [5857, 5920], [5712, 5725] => -0.6 angstrom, 27.2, 25.6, 26.9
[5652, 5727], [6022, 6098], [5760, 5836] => -2.3 angstrom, 27.6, 28.3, 27.8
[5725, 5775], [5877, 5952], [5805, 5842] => -2.7 angstrom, 28.5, 25.7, 27.3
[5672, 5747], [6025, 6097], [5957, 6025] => 1.9 angstrom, 28.2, 28.4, 28.3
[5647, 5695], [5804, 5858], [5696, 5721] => 0.4 angstrom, 27.3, 29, 27.7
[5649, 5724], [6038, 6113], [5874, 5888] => 1.1 angstrom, 27.5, 28.1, 27.8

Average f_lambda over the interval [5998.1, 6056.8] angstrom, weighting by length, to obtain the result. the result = 28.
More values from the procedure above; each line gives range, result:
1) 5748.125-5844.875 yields 28.5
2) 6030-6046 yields 28.9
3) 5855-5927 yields 25.8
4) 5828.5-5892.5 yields 27.4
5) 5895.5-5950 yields 26.4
